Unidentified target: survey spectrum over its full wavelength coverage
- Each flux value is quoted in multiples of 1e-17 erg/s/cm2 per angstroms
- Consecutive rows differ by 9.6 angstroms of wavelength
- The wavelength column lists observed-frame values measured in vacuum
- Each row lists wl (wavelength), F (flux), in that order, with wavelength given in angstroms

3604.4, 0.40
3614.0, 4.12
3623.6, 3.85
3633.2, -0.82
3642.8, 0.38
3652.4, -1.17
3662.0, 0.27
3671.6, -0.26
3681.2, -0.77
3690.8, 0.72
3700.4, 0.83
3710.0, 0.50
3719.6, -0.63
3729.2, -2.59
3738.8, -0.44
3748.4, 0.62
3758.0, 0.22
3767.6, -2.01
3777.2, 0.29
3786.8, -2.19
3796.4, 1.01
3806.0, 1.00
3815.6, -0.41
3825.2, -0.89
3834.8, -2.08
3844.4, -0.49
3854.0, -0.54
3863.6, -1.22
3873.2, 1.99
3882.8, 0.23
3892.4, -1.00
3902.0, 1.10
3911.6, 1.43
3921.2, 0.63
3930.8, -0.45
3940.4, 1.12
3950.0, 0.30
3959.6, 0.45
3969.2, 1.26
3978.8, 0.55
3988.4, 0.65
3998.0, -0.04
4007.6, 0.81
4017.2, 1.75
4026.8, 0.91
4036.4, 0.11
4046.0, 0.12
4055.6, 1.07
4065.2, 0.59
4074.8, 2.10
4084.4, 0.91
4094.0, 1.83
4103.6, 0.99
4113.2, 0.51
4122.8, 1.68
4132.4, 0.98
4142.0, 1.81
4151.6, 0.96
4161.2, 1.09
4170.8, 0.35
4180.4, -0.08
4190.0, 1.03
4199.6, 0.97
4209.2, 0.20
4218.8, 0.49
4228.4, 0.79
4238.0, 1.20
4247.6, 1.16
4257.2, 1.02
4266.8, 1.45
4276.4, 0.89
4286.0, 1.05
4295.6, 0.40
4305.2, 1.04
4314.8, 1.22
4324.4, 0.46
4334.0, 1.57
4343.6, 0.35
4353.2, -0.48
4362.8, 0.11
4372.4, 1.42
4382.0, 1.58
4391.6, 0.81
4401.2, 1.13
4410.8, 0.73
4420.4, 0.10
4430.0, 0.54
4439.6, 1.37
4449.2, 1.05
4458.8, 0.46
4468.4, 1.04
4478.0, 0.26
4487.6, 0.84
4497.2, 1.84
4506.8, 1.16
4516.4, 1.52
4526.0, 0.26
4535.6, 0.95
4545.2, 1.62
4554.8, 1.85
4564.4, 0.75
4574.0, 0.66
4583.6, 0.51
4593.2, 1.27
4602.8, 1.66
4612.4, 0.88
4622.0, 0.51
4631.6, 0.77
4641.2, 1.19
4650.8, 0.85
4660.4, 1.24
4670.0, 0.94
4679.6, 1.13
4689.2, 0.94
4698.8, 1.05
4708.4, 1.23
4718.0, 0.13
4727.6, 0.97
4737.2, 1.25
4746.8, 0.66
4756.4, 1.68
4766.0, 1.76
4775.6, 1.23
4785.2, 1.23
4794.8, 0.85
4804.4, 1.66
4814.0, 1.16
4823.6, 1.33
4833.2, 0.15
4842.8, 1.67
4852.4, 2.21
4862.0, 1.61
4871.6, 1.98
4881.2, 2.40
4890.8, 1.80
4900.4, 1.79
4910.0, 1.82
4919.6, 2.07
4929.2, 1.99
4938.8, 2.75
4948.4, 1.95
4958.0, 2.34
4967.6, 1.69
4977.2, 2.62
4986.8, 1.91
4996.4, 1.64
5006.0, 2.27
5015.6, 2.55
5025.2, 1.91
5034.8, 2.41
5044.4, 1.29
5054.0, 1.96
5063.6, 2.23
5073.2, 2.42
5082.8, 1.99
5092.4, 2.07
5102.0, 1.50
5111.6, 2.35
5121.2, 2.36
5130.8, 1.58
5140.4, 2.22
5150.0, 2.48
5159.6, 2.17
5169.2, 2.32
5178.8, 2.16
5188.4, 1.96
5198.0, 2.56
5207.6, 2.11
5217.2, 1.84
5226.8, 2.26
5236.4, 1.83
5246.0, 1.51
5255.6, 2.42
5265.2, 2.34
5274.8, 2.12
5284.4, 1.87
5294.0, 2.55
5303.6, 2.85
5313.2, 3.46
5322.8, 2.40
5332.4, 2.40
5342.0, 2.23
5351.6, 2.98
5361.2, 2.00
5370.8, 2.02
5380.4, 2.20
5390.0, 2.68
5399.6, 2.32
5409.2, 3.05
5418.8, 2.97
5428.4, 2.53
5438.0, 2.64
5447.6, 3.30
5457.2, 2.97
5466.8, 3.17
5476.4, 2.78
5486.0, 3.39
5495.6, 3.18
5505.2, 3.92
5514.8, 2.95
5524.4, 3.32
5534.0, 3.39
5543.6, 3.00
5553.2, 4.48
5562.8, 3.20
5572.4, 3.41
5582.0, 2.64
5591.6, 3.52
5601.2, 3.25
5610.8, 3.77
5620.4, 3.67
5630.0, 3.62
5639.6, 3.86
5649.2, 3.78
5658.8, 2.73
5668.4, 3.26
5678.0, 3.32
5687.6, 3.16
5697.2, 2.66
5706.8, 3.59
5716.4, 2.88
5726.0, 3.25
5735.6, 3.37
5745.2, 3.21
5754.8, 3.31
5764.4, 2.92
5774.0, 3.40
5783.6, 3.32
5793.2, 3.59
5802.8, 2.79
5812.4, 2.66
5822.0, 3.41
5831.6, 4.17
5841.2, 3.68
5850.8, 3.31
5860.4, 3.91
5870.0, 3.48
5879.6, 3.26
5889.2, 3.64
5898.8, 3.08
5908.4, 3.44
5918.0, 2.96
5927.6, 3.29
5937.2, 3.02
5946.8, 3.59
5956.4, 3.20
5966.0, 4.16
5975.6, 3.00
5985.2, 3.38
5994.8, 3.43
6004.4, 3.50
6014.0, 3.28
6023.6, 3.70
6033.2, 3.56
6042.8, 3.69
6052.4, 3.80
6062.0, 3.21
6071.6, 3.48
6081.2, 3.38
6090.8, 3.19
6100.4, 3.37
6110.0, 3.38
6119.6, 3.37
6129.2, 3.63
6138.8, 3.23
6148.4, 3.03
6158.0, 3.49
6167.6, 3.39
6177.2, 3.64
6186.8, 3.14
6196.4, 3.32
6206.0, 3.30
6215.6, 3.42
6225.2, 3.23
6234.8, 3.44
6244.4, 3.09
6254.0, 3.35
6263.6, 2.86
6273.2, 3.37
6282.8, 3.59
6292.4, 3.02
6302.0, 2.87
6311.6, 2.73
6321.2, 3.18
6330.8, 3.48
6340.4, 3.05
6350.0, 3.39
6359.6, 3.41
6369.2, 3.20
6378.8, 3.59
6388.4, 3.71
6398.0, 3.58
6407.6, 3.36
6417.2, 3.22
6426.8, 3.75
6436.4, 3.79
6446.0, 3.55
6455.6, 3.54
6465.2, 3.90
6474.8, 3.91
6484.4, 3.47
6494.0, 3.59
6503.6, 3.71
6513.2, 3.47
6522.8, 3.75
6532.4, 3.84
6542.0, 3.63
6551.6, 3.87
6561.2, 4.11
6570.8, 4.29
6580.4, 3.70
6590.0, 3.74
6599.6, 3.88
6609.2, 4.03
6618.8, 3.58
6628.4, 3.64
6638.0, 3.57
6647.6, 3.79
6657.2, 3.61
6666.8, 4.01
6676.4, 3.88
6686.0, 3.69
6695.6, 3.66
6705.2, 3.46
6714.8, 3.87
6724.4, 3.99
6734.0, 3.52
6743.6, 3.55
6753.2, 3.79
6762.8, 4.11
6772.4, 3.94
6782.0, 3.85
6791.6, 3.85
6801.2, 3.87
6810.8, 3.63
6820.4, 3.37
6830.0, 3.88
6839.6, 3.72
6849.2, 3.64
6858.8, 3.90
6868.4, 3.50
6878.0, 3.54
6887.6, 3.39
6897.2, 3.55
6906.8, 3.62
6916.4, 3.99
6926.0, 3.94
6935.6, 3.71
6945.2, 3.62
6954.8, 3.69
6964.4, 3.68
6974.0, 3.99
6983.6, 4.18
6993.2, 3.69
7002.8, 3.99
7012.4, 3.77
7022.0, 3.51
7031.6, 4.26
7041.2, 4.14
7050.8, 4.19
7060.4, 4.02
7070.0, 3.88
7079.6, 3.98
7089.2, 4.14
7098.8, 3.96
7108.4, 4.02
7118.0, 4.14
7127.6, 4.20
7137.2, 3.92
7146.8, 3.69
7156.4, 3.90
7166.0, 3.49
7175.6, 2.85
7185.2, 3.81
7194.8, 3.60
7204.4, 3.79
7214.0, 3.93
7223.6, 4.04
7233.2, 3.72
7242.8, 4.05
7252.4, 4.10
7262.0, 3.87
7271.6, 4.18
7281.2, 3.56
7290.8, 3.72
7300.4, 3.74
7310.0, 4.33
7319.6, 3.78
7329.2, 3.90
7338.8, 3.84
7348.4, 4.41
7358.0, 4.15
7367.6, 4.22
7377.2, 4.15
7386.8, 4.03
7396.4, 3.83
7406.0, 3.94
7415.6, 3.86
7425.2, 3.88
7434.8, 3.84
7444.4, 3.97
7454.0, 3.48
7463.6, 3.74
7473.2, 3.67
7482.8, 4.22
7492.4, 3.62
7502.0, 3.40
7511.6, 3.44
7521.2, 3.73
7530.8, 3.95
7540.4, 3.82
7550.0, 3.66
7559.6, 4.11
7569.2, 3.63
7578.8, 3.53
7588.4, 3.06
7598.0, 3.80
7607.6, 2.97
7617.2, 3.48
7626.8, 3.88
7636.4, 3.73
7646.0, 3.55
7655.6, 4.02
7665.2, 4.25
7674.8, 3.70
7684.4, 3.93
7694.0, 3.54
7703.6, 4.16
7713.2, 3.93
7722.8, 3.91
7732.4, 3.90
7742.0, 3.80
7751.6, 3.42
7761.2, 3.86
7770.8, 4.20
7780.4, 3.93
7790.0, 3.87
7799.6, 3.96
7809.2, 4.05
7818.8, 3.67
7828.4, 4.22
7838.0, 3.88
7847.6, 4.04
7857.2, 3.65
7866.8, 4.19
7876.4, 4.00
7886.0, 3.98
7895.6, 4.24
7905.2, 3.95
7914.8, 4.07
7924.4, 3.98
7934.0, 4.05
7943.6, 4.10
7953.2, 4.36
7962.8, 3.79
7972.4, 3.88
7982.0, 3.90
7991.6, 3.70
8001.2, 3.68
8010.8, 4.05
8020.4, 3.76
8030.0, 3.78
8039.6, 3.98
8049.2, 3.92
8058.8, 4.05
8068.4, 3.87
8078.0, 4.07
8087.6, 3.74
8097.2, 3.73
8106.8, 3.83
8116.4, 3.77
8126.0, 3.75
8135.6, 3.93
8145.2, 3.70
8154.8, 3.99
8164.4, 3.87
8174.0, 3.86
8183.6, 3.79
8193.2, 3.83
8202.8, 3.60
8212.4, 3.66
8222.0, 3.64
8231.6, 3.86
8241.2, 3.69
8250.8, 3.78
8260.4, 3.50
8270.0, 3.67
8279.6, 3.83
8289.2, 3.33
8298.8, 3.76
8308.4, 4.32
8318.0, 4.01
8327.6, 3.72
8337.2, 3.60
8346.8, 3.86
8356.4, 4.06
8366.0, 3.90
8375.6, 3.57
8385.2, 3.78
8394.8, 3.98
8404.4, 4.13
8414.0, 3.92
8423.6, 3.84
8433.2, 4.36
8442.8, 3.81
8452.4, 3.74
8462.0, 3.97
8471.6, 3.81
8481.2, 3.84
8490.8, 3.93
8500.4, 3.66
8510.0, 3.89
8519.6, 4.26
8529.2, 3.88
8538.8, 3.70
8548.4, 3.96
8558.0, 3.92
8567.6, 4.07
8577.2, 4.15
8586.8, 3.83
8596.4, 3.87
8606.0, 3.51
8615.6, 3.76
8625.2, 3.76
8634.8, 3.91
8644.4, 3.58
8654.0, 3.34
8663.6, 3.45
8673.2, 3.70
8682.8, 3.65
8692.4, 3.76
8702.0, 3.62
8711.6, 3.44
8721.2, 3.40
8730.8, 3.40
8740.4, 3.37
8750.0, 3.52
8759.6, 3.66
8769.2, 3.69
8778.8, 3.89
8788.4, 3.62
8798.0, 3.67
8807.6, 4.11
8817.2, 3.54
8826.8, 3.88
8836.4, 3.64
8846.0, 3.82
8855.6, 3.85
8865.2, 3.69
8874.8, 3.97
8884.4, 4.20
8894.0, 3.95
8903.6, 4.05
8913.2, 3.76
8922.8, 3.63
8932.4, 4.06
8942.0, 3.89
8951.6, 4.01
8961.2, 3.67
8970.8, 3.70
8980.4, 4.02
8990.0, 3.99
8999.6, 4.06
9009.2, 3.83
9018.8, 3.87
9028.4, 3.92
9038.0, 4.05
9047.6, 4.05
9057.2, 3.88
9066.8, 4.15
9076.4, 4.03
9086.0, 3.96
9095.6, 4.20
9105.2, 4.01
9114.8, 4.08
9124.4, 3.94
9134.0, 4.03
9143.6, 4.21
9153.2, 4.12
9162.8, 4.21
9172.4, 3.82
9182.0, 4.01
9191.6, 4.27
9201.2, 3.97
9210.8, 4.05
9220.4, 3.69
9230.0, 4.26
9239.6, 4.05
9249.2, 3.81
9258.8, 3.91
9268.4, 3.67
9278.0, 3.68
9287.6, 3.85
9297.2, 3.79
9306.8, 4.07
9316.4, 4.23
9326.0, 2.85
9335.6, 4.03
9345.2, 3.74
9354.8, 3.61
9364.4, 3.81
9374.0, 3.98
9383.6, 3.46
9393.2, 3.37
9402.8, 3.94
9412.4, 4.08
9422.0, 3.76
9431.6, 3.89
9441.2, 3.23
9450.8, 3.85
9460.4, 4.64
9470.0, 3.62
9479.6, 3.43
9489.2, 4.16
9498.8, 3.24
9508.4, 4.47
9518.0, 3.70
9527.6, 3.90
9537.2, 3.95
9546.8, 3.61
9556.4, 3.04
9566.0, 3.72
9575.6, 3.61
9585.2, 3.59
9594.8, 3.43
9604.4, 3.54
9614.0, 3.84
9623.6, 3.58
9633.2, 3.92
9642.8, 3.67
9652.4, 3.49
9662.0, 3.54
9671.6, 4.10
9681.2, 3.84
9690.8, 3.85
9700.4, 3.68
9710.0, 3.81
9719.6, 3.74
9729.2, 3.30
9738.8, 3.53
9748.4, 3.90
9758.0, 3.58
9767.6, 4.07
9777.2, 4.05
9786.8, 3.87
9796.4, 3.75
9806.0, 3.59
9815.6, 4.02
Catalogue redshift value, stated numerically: 0.22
